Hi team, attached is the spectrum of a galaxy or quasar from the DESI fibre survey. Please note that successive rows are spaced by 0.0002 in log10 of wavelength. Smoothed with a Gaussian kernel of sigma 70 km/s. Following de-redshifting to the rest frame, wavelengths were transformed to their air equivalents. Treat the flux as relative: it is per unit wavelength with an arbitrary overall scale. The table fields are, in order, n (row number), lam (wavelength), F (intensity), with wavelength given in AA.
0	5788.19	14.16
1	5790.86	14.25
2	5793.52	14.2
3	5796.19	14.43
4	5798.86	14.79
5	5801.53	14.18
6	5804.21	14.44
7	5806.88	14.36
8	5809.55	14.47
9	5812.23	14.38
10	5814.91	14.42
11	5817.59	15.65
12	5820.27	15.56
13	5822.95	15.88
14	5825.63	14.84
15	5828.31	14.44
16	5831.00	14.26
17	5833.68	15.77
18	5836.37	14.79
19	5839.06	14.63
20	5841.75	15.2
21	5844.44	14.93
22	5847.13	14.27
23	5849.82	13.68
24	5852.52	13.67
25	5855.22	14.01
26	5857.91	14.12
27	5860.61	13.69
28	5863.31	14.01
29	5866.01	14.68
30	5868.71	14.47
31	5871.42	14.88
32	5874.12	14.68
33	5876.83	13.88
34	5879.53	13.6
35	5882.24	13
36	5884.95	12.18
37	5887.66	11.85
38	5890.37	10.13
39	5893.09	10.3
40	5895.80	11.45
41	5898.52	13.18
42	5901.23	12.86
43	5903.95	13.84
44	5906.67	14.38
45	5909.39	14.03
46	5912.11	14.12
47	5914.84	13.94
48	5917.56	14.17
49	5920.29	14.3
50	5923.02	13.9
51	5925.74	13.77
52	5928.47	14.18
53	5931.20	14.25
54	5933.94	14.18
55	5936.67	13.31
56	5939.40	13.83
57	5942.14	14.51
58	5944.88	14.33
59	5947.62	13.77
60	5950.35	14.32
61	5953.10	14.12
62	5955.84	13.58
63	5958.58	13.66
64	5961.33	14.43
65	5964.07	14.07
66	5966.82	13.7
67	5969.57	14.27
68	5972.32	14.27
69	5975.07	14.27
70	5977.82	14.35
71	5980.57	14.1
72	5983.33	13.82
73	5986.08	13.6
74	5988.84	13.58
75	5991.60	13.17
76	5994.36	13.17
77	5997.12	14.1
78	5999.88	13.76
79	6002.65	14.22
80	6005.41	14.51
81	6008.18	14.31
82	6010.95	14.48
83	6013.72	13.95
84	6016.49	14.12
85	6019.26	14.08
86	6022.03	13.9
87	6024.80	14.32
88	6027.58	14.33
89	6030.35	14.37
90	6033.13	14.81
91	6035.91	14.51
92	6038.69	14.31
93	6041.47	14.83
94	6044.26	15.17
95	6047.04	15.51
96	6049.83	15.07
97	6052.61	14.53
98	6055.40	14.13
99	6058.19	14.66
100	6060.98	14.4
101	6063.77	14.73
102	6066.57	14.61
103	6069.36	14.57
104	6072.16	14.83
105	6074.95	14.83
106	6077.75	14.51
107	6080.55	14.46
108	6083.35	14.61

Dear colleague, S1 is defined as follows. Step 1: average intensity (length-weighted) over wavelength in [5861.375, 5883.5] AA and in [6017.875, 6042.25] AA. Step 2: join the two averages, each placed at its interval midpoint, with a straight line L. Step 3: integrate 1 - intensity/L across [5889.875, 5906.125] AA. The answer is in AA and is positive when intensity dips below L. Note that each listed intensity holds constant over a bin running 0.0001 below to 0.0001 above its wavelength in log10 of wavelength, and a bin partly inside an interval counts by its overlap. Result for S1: 2.3 AA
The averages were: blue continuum 14.1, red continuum 14.4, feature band 12.2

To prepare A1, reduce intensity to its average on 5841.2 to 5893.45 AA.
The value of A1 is 13.6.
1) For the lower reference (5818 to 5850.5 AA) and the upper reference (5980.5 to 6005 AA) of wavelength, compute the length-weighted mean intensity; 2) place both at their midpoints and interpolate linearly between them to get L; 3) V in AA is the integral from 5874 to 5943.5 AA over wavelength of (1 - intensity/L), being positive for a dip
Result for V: 4.80 AA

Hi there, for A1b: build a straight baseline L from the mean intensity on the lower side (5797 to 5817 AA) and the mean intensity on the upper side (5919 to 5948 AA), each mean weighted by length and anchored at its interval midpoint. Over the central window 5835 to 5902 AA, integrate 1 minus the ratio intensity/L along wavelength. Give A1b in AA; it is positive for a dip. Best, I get 3.5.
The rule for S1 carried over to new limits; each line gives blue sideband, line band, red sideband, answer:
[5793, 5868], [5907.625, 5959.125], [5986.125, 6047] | 1.2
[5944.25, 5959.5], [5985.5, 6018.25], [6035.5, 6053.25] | 1.2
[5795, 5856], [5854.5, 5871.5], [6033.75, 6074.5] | 0.5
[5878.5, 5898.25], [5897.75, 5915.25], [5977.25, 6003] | -2.3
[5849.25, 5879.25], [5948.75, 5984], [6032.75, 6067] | 0.9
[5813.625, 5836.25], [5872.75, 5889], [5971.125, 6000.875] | 1.6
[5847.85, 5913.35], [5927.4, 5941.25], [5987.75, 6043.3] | -0.3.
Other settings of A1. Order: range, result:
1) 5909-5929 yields 14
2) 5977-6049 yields 14.2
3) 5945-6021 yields 14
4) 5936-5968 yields 14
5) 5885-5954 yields 13.5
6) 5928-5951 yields 14.1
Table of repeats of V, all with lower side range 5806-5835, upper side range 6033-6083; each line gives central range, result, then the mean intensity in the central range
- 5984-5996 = 1.1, 13.4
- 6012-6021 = 0.4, 14.1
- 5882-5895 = 3.1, 11.4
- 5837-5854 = 0.6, 14.4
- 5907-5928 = 1.1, 14.1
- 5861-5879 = 0.6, 14.4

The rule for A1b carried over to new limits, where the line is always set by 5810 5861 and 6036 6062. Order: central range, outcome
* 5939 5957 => 0.7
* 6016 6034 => 0.6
